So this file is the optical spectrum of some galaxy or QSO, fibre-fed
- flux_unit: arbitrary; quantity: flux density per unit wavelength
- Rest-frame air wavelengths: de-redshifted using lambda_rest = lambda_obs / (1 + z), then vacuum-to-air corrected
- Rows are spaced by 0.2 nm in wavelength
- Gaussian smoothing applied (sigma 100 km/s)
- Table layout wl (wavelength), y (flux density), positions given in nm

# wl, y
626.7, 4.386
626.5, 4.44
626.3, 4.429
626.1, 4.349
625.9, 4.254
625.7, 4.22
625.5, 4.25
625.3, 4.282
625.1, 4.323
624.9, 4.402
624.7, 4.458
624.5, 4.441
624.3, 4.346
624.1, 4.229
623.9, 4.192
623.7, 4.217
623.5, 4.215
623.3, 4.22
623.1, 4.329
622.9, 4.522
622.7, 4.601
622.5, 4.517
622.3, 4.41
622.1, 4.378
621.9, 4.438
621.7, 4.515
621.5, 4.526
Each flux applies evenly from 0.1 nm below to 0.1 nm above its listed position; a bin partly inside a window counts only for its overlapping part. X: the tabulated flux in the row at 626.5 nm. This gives 4.44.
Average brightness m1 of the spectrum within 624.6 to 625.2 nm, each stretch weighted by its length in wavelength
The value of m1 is 4.39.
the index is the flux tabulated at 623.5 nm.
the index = 4.215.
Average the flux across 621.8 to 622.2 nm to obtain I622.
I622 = 4.41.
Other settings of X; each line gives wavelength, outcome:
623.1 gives 4.329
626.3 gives 4.429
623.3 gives 4.22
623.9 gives 4.192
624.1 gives 4.229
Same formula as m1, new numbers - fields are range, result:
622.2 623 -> 4.51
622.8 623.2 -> 4.43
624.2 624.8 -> 4.42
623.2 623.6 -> 4.22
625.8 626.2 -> 4.3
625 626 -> 4.27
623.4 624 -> 4.21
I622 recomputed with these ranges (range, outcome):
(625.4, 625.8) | 4.24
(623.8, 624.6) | 4.3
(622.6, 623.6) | 4.38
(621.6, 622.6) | 4.45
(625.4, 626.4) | 4.3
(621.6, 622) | 4.48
